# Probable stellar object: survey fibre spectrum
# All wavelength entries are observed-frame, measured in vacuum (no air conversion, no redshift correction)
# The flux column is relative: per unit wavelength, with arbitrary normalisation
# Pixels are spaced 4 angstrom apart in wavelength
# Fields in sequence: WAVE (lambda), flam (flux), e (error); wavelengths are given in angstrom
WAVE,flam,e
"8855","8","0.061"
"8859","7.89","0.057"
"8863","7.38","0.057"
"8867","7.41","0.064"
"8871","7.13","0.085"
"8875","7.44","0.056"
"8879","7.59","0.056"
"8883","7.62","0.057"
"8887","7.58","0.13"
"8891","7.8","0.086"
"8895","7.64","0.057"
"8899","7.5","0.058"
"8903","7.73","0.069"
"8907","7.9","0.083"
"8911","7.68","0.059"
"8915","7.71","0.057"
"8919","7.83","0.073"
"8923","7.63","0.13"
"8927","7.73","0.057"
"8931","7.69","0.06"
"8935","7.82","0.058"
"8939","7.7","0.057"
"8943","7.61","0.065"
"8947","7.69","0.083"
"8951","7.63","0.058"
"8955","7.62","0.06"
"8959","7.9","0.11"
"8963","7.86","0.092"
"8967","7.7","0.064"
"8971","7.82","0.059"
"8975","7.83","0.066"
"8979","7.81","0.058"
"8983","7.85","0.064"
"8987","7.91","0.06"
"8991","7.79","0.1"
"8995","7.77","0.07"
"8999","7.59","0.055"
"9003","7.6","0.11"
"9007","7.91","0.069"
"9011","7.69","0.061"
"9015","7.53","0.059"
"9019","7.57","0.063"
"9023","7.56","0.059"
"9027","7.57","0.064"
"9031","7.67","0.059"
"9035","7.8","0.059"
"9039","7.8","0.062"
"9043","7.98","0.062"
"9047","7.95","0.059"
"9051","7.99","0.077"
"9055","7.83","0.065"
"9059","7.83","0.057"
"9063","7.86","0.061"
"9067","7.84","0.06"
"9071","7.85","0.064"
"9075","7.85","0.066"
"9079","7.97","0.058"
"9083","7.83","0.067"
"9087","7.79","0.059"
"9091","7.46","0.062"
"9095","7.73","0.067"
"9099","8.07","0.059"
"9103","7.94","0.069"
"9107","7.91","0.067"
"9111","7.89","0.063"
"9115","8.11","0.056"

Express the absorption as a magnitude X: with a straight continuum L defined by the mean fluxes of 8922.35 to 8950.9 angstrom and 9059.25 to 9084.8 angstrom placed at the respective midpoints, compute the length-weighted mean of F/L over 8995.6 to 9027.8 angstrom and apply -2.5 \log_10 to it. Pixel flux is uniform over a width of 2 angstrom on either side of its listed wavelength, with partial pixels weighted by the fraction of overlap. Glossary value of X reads 0.02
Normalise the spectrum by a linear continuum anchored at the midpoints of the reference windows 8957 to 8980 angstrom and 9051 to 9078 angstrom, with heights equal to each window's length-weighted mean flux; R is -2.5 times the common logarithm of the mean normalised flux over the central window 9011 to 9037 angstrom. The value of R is 0.03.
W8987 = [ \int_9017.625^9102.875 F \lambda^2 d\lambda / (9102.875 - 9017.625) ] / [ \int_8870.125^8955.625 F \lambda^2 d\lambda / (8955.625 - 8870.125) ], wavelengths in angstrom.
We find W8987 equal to 1.05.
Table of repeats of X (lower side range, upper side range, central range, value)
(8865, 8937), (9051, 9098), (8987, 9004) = 0.002 mag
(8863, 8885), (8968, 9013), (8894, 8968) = -0.016 mag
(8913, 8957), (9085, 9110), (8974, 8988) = -0.016 mag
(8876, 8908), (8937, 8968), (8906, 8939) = -0.008 mag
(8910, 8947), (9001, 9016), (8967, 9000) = -0.014 mag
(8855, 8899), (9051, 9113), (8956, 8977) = -0.017 mag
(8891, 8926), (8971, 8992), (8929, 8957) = 0.013 mag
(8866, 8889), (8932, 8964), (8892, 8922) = -0.020 mag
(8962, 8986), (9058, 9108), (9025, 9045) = 0.009 mag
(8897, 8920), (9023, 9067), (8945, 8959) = 0.010 mag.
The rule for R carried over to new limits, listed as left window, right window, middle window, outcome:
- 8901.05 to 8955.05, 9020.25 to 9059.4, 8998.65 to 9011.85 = 0.01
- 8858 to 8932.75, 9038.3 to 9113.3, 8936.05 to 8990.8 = -0.01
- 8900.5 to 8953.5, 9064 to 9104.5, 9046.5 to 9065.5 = -0.01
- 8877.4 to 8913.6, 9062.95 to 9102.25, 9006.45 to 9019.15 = 0.01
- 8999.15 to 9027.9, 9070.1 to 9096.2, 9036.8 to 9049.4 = -0.03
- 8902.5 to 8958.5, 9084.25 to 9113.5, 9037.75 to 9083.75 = -0.01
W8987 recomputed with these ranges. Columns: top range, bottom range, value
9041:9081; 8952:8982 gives 1.04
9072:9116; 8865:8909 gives 1.09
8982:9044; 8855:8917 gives 1.04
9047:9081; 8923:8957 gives 1.05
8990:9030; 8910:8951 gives 1.01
